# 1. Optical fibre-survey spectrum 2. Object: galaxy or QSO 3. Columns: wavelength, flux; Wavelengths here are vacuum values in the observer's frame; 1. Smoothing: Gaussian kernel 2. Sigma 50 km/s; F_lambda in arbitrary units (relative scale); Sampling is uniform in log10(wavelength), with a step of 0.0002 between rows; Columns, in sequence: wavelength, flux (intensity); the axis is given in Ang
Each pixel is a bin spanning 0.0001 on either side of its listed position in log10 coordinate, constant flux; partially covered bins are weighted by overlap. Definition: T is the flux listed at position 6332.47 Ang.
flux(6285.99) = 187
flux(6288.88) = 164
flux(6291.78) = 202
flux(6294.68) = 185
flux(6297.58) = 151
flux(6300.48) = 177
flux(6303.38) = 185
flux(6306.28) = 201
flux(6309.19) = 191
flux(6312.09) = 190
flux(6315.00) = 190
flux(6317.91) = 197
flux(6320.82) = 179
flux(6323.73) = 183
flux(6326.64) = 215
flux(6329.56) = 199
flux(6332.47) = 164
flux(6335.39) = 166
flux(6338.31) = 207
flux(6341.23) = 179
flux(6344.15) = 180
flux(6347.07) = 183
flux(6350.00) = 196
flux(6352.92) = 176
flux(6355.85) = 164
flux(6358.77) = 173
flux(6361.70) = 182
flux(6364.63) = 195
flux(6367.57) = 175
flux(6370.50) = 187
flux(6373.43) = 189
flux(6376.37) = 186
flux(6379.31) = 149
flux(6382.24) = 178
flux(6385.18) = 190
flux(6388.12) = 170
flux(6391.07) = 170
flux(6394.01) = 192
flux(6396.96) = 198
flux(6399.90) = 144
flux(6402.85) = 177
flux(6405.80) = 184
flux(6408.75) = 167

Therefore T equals 164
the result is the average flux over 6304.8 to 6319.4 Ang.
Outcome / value 194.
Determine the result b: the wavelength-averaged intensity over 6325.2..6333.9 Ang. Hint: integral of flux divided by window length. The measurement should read 193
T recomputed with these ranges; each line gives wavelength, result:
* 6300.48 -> 177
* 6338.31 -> 207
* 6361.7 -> 182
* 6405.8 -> 184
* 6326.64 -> 215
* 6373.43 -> 189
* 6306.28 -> 201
